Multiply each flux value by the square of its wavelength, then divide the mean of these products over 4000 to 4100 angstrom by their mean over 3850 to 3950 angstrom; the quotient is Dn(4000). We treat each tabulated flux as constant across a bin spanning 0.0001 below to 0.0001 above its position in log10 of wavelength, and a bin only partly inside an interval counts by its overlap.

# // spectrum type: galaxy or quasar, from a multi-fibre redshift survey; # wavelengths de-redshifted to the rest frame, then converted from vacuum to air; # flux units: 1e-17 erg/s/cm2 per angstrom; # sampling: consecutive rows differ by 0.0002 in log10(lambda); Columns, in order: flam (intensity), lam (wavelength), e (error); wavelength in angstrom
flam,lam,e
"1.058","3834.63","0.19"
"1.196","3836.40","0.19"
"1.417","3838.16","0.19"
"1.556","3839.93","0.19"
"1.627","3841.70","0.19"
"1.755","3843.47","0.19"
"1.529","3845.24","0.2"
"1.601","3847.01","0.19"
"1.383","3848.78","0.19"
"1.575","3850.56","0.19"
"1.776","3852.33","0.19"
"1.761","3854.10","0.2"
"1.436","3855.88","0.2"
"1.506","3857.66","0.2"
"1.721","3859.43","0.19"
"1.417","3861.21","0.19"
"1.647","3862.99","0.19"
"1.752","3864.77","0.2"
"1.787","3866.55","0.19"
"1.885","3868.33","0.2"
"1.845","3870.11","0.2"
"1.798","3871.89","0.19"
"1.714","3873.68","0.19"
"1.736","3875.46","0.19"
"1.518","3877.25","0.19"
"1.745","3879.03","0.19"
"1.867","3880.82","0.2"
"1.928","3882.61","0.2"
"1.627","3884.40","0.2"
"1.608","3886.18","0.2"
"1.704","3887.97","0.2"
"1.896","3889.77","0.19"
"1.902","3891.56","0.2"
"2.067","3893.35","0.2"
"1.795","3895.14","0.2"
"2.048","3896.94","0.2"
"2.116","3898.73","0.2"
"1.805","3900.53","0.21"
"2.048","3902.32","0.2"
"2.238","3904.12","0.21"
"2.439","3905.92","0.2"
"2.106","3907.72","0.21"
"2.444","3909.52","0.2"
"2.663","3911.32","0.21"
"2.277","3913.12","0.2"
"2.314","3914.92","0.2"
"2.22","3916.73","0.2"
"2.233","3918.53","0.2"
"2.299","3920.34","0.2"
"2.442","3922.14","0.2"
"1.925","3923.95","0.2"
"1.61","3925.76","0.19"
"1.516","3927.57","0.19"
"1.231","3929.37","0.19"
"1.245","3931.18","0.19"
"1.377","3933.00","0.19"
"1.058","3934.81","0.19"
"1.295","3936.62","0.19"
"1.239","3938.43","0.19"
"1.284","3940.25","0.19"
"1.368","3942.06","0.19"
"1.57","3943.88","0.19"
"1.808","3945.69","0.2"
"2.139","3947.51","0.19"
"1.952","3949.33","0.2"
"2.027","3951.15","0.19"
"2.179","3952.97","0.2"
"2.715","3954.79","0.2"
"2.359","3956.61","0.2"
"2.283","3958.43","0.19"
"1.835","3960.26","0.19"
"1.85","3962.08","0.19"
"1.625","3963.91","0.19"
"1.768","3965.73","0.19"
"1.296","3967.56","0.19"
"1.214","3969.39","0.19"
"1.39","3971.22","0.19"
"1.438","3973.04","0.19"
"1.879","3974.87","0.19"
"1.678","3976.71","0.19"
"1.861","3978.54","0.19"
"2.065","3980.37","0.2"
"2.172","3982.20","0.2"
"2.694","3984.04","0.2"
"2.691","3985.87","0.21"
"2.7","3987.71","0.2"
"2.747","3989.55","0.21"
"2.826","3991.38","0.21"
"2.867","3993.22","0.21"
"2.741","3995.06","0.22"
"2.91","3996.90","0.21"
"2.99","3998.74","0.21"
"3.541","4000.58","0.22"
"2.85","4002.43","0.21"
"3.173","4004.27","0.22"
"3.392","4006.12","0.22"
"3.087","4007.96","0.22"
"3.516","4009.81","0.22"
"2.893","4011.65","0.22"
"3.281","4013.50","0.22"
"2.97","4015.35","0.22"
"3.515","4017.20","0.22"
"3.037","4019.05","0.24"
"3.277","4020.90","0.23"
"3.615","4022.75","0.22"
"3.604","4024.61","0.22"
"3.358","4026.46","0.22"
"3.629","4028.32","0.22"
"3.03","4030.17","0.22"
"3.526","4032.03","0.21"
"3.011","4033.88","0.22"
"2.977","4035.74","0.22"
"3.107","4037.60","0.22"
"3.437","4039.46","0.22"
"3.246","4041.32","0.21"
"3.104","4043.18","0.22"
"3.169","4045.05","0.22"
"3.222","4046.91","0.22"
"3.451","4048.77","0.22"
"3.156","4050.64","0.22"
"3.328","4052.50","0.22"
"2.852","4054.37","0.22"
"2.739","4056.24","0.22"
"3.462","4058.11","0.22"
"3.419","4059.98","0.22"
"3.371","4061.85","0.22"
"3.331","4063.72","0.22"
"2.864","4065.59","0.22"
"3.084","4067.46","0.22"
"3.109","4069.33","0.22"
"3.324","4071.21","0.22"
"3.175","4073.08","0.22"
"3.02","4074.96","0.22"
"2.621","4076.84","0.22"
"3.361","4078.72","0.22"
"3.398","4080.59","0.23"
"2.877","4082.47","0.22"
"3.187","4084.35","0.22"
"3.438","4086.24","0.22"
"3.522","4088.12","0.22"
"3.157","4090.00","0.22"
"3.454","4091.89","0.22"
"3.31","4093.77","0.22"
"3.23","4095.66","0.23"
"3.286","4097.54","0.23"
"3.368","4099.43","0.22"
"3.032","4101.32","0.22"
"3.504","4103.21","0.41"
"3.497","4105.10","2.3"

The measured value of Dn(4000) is 1.9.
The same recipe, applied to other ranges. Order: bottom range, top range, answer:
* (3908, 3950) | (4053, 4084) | 1.86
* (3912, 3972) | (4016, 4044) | 1.93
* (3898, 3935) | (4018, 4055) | 1.74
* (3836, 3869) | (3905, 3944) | 1.18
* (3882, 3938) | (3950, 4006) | 1.24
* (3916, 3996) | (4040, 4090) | 1.74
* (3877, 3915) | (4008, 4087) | 1.72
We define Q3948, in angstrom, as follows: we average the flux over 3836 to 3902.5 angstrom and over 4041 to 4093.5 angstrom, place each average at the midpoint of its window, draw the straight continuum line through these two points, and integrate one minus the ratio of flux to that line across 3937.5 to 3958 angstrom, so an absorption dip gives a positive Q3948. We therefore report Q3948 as 3.77 angstrom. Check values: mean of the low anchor 1.71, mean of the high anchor 3.2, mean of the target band 1.89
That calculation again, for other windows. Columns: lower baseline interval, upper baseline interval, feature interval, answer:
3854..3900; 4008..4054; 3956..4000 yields 9.4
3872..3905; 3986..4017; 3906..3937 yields 3.6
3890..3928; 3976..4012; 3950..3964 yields 2.0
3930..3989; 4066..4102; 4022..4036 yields -4.2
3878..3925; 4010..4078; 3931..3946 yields 6.4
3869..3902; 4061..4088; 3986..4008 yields -3.0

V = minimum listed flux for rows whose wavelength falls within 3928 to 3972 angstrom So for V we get 1.058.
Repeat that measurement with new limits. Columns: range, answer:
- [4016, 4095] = 2.621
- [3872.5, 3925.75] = 1.518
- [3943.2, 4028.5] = 1.214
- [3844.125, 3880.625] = 1.383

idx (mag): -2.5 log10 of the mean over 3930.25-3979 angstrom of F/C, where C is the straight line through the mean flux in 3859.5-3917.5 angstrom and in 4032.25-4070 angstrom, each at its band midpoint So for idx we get 0.40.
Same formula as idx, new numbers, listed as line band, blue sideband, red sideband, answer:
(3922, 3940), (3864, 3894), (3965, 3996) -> 0.33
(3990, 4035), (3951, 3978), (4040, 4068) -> -0.24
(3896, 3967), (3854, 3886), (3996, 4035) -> 0.21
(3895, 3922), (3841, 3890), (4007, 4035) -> -0.05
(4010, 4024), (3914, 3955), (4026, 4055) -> -0.12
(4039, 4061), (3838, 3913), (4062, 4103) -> -0.08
